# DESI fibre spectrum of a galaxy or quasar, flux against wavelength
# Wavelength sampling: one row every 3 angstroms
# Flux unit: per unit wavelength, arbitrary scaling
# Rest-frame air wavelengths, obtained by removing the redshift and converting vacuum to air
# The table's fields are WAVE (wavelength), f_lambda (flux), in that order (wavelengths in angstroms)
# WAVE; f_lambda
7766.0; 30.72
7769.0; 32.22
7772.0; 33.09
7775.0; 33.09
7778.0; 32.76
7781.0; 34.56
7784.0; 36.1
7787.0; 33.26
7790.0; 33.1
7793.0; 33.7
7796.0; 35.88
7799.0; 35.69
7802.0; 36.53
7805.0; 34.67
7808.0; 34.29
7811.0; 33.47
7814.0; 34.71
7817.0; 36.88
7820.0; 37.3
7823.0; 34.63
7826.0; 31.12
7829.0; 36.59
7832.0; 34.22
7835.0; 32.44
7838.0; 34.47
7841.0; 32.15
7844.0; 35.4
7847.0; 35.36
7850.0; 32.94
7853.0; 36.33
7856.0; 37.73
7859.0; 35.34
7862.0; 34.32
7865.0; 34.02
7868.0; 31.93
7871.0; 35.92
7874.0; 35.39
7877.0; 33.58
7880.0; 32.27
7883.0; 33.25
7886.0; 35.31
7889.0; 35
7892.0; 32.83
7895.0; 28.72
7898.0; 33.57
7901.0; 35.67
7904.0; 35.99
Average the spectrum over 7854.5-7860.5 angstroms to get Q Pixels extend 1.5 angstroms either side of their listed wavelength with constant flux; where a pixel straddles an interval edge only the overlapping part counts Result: 36.5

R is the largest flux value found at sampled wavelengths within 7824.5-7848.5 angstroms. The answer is 36.59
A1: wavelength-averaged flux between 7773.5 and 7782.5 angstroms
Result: 33.5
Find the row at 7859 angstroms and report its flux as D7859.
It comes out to 35.34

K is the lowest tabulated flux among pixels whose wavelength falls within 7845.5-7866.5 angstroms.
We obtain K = 32.94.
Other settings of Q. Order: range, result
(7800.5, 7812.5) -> 34.7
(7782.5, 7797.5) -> 34.4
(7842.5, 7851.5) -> 34.6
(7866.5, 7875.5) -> 34.4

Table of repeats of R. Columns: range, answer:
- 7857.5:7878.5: 35.92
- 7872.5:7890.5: 35.39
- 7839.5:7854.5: 36.33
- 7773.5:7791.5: 36.1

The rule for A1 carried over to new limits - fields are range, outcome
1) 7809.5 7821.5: 35.6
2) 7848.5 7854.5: 34.6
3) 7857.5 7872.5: 34.3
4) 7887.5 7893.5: 33.9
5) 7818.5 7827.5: 34.4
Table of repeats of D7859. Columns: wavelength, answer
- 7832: 34.22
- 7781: 34.56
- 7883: 33.25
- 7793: 33.7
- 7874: 35.39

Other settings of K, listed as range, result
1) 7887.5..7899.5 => 28.72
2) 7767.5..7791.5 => 32.22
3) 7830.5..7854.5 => 32.15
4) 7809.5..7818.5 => 33.47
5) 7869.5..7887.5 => 32.27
